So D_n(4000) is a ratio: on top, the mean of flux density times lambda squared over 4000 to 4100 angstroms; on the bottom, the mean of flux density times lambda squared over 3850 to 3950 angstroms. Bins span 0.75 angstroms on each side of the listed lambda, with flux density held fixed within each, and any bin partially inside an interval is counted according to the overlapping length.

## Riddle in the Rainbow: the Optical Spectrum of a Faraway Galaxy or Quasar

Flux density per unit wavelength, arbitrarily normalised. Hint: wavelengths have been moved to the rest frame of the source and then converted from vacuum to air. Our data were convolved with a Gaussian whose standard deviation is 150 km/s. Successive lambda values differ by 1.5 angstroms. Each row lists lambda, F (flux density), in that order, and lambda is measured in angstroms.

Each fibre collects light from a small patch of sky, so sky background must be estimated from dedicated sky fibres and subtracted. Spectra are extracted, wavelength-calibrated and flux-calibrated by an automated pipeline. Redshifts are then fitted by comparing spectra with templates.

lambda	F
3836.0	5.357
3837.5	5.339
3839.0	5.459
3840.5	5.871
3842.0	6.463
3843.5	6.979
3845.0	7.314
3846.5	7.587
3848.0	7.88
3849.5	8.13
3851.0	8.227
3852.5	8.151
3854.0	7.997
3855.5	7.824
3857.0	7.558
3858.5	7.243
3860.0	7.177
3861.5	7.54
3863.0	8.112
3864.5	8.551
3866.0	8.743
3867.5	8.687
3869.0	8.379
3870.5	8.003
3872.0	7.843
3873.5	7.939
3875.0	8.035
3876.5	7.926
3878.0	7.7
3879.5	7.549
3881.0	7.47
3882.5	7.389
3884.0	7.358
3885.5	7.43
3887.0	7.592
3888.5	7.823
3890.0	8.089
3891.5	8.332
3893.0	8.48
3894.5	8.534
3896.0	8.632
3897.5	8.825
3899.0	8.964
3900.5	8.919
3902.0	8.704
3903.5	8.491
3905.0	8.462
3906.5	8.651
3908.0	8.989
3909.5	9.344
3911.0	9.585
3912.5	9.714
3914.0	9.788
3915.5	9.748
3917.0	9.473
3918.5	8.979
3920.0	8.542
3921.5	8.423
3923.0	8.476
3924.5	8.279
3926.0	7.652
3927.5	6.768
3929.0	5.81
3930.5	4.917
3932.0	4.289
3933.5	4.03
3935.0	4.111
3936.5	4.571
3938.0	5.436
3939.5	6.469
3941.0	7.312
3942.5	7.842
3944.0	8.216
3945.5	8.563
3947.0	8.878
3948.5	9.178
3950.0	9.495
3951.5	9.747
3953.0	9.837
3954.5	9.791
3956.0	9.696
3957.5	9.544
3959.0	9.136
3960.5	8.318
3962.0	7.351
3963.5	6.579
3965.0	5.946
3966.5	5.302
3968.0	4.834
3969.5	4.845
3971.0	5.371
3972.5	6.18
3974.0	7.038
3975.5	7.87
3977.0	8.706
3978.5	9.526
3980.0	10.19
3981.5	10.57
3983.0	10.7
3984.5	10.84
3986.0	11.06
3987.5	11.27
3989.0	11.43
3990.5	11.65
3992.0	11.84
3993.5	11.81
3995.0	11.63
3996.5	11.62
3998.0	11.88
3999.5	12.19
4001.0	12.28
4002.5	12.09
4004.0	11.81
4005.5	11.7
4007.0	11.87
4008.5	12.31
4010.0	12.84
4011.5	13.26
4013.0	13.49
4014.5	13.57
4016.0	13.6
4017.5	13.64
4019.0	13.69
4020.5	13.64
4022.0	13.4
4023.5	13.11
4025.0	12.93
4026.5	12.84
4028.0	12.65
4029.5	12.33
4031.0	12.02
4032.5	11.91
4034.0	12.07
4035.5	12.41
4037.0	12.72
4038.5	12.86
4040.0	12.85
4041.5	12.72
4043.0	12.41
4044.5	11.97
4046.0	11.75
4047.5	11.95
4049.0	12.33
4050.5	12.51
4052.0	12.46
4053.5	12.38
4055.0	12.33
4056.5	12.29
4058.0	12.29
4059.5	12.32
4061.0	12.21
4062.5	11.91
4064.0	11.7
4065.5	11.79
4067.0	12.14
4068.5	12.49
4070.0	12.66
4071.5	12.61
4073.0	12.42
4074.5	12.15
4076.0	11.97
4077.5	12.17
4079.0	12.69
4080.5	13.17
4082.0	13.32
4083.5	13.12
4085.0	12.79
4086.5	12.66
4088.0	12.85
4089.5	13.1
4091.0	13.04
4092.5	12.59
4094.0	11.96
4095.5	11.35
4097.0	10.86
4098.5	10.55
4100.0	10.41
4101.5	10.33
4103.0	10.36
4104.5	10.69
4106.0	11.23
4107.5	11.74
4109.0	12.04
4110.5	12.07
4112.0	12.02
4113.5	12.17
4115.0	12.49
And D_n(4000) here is 1.70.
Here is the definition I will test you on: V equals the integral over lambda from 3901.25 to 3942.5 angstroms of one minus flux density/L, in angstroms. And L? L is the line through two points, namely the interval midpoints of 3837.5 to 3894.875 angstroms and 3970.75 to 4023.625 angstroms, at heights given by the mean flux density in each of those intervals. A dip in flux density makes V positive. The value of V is 7.17 angstroms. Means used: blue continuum 7.68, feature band 7.6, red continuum 11.4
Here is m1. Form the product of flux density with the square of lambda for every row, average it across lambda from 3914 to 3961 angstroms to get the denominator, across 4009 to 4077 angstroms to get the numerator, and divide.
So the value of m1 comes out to 1.69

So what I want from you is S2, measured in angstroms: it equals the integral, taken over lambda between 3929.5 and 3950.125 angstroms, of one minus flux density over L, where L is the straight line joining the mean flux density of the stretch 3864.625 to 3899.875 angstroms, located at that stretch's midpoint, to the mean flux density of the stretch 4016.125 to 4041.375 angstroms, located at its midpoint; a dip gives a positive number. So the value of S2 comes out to 7.1 angstroms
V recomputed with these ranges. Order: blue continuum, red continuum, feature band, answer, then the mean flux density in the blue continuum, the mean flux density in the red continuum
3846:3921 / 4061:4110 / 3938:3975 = 7.47 angstroms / 8.3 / 12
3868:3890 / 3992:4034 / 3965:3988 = 6.39 angstroms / 7.77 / 12.6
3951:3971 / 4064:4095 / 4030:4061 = -3.32 angstroms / 7.65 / 12.6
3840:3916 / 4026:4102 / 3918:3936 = 5.02 angstroms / 8.13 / 12.3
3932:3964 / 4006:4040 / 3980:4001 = -1.51 angstroms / 7.74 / 12.9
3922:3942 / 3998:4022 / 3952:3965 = -0.54 angstroms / 6.06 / 12.8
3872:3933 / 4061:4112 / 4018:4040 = -4.00 angstroms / 8.13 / 12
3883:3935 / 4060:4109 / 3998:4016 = -3.90 angstroms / 8.06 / 12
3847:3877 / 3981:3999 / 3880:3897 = 1.51 angstroms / 7.99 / 11.4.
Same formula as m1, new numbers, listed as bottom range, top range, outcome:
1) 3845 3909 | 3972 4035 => 1.55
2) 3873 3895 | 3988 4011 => 1.62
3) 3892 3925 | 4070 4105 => 1.48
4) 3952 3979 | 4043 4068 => 1.68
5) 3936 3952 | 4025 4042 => 1.67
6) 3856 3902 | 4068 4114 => 1.67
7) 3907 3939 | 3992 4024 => 1.76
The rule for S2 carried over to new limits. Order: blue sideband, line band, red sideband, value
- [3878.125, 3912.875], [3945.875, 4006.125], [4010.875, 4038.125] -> 9.6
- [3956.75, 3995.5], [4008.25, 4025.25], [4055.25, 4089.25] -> -4.9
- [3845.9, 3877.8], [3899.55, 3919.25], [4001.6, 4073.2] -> 0.1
